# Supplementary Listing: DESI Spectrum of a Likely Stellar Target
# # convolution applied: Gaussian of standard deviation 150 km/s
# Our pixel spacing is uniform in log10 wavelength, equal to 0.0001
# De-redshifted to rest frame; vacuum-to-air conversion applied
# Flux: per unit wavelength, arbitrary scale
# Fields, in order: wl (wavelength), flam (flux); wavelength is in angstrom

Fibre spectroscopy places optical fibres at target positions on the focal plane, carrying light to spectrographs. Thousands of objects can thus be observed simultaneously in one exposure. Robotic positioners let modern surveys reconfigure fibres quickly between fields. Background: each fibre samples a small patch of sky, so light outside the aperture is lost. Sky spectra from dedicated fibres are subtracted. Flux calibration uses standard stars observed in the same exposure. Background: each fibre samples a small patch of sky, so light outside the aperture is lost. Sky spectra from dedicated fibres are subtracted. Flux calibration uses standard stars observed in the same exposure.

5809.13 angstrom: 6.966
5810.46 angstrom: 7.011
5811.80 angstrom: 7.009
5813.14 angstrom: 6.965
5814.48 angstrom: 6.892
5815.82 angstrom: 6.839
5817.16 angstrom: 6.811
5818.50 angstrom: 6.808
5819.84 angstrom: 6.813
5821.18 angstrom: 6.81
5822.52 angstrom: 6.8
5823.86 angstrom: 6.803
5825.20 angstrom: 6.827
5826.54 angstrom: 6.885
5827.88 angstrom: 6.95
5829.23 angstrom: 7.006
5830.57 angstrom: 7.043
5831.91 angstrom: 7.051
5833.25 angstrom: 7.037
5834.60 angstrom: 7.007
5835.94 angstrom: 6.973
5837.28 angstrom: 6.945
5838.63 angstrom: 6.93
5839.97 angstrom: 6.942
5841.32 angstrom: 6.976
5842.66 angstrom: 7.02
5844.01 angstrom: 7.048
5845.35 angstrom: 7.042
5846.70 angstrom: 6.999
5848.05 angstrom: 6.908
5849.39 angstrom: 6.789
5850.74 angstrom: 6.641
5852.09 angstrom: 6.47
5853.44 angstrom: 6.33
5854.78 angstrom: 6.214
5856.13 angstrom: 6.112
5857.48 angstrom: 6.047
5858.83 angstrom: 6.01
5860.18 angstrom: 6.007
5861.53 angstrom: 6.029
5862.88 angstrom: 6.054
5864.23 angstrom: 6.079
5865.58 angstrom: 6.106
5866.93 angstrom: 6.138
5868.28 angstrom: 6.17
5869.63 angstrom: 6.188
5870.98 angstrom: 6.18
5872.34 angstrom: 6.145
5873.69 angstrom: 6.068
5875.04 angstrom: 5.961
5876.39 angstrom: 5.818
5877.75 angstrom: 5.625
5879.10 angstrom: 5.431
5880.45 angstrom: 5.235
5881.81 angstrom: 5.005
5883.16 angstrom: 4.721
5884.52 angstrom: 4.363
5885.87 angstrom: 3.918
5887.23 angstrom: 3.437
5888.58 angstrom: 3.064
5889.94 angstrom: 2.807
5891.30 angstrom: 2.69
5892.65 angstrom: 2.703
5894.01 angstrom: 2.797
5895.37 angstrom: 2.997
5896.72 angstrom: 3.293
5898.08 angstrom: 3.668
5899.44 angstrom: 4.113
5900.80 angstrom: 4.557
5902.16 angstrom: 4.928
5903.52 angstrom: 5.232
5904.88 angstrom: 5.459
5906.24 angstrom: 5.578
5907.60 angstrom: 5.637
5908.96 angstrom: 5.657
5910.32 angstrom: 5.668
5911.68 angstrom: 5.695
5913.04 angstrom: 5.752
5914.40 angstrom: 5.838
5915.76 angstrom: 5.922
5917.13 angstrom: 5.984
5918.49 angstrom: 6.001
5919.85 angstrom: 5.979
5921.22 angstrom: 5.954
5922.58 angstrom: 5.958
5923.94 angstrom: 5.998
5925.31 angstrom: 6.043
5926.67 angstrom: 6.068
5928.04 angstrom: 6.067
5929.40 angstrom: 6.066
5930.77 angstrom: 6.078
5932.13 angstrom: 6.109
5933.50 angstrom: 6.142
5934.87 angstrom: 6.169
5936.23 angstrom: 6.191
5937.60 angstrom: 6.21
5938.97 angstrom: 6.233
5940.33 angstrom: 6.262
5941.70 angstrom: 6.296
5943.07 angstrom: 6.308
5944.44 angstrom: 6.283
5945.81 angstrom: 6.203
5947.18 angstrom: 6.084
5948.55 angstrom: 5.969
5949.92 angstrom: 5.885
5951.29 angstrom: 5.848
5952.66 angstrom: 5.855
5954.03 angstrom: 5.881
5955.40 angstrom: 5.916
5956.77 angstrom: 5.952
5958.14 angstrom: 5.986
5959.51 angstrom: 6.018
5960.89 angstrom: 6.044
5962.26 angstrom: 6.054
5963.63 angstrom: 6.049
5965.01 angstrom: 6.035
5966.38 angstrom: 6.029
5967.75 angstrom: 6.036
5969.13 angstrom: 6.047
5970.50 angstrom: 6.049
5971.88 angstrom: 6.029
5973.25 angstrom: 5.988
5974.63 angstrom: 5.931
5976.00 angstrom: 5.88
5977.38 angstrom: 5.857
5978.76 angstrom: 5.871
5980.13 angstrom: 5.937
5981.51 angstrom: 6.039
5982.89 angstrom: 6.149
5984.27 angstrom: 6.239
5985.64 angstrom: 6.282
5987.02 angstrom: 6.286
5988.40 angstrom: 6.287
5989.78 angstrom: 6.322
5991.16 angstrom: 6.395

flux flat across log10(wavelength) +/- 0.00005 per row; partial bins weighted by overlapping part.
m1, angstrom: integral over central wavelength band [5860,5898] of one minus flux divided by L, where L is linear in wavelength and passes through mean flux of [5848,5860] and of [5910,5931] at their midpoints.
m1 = 8.3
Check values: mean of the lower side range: 6.35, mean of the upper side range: 5.94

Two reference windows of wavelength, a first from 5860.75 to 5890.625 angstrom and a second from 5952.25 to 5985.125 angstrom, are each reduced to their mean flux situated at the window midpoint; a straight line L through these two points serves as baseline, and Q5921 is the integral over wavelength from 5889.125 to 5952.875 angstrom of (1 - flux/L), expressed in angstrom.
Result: 2.6 angstrom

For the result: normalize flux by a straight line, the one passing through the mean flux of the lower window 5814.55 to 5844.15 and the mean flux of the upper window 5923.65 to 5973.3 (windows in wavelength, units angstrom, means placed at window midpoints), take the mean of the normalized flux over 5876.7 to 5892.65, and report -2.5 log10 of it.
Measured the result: 0.48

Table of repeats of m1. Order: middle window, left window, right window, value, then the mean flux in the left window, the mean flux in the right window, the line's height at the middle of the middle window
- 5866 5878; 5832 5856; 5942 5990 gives 1.1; 6.83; 6.05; 6.65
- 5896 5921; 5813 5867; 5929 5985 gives 4.1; 6.69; 6.05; 6.32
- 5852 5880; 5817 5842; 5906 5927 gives 1.9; 6.92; 5.86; 6.48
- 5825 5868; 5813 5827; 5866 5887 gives -3.0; 6.84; 5.49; 6.21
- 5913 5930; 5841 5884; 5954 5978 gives 0.2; 6.16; 5.99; 6.06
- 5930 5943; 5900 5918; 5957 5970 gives -0.9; 5.53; 6.03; 5.78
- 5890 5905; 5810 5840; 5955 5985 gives 6.3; 6.92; 6.01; 6.46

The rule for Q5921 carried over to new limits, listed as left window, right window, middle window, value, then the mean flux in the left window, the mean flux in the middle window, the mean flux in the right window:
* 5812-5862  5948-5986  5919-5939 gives 0.4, 6.76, 6.08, 5.99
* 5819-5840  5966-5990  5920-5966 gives 1.5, 6.93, 6.07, 6.07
